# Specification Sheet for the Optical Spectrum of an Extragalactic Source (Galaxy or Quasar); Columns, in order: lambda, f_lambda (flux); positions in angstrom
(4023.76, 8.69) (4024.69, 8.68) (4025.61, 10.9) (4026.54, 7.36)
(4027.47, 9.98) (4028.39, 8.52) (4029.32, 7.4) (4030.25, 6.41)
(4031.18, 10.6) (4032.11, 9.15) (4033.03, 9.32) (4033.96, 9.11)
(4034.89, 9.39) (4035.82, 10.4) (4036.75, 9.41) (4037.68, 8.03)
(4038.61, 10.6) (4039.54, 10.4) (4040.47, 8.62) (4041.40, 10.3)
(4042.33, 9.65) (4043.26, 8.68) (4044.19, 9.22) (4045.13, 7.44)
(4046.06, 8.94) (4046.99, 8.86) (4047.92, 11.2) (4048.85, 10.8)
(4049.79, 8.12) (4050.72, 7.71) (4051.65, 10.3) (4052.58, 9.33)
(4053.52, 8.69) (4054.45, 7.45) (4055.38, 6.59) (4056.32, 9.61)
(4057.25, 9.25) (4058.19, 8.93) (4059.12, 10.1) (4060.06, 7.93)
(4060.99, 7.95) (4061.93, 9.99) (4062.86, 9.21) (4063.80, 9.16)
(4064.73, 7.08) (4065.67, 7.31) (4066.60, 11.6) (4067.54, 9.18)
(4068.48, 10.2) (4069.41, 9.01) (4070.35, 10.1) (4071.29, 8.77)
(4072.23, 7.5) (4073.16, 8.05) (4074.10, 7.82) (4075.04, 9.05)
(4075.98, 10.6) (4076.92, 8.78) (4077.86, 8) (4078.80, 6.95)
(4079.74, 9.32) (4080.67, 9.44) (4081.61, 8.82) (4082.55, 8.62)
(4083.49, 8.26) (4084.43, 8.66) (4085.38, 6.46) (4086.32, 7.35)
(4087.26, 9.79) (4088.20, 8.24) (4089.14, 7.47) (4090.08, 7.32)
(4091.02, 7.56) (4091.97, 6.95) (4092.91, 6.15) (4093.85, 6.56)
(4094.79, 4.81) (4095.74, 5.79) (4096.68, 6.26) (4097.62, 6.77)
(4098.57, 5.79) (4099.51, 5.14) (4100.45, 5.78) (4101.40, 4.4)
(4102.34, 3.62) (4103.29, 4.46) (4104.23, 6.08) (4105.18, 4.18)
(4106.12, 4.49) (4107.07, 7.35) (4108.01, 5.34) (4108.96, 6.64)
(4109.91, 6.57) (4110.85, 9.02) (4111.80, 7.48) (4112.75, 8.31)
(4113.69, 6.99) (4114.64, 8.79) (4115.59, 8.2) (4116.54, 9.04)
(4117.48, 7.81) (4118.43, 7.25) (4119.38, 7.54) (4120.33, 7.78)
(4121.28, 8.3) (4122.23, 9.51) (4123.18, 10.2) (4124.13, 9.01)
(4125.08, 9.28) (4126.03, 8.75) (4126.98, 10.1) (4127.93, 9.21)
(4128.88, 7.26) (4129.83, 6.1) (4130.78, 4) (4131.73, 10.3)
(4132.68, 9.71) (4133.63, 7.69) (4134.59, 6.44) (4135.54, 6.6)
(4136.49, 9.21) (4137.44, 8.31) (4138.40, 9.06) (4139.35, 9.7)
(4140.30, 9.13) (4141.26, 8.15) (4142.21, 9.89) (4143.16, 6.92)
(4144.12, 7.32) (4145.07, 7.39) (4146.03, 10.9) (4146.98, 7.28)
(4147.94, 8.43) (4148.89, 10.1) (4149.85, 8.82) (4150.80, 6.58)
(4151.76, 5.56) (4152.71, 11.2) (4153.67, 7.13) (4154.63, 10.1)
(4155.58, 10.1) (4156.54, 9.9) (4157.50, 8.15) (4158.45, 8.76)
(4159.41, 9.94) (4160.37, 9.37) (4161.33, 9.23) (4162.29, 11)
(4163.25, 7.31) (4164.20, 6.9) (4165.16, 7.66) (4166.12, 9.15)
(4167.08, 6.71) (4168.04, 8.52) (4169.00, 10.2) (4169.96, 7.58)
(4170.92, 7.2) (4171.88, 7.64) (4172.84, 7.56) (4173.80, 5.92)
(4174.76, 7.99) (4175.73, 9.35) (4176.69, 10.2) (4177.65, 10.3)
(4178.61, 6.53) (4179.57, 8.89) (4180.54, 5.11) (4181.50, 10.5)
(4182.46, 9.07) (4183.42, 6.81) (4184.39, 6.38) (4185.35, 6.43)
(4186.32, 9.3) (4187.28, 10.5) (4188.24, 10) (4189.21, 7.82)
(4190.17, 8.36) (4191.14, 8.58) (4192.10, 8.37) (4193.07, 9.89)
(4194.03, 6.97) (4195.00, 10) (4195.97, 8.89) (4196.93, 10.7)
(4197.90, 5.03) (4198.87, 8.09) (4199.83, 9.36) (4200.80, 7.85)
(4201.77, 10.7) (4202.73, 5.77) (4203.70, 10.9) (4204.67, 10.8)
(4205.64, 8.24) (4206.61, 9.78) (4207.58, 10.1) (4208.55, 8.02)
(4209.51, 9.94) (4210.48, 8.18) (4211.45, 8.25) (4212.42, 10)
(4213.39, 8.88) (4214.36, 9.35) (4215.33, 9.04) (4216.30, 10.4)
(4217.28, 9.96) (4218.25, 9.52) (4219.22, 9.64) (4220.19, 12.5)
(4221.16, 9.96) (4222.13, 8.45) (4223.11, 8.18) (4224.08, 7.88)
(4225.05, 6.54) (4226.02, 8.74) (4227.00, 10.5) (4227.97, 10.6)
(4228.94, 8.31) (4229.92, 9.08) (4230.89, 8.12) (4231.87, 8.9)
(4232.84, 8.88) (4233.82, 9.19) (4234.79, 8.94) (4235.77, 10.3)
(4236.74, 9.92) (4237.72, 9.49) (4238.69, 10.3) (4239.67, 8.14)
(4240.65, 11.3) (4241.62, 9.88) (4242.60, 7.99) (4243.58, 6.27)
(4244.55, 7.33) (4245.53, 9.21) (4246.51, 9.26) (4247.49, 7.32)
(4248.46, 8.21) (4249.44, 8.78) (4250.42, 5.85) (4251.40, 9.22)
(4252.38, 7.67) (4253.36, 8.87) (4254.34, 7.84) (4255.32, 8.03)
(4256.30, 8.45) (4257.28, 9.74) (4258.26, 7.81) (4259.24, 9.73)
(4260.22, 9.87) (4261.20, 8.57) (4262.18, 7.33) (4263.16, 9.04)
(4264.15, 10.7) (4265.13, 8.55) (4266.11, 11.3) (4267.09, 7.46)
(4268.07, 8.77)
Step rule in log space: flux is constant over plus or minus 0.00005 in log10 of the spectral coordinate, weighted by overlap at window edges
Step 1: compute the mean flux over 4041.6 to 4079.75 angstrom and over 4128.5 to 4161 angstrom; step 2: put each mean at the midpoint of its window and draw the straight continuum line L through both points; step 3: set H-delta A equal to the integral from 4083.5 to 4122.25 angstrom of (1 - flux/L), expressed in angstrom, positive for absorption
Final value 8.0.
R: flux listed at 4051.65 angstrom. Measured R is 10.3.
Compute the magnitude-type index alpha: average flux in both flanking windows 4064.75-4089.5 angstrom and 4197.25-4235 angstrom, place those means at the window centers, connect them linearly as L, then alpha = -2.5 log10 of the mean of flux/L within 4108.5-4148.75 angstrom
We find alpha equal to 0.07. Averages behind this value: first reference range 8.64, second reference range 9.05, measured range 8.24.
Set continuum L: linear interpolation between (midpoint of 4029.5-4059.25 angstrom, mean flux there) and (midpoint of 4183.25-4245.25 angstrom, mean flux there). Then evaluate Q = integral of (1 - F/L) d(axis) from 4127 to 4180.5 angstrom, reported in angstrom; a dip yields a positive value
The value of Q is 3.9 angstrom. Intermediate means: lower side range 9.12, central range 8.36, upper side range 8.96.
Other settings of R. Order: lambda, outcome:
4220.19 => 12.5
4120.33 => 7.78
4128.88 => 7.26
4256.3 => 8.45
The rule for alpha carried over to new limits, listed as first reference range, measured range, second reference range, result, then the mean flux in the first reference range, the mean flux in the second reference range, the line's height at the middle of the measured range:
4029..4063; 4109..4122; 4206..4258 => 0.14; 9.06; 8.96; 9.02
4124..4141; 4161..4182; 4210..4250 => 0.05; 8.31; 9.06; 8.61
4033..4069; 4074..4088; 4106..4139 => 0.01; 9.13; 7.98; 8.64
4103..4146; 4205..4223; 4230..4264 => -0.12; 7.84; 8.72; 8.49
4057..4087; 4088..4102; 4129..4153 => 0.34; 8.73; 8.16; 8.54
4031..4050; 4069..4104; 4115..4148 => 0.20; 9.44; 8.34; 8.88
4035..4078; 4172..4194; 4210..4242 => 0.11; 9.05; 9.31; 9.24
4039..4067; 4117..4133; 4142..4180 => 0.04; 9.01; 8.48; 8.66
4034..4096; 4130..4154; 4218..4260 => 0.07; 8.64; 8.86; 8.74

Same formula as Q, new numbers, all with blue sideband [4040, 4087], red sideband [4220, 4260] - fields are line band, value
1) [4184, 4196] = 0.3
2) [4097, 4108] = 4.4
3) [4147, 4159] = 0.2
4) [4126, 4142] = 1.1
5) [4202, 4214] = -0.4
